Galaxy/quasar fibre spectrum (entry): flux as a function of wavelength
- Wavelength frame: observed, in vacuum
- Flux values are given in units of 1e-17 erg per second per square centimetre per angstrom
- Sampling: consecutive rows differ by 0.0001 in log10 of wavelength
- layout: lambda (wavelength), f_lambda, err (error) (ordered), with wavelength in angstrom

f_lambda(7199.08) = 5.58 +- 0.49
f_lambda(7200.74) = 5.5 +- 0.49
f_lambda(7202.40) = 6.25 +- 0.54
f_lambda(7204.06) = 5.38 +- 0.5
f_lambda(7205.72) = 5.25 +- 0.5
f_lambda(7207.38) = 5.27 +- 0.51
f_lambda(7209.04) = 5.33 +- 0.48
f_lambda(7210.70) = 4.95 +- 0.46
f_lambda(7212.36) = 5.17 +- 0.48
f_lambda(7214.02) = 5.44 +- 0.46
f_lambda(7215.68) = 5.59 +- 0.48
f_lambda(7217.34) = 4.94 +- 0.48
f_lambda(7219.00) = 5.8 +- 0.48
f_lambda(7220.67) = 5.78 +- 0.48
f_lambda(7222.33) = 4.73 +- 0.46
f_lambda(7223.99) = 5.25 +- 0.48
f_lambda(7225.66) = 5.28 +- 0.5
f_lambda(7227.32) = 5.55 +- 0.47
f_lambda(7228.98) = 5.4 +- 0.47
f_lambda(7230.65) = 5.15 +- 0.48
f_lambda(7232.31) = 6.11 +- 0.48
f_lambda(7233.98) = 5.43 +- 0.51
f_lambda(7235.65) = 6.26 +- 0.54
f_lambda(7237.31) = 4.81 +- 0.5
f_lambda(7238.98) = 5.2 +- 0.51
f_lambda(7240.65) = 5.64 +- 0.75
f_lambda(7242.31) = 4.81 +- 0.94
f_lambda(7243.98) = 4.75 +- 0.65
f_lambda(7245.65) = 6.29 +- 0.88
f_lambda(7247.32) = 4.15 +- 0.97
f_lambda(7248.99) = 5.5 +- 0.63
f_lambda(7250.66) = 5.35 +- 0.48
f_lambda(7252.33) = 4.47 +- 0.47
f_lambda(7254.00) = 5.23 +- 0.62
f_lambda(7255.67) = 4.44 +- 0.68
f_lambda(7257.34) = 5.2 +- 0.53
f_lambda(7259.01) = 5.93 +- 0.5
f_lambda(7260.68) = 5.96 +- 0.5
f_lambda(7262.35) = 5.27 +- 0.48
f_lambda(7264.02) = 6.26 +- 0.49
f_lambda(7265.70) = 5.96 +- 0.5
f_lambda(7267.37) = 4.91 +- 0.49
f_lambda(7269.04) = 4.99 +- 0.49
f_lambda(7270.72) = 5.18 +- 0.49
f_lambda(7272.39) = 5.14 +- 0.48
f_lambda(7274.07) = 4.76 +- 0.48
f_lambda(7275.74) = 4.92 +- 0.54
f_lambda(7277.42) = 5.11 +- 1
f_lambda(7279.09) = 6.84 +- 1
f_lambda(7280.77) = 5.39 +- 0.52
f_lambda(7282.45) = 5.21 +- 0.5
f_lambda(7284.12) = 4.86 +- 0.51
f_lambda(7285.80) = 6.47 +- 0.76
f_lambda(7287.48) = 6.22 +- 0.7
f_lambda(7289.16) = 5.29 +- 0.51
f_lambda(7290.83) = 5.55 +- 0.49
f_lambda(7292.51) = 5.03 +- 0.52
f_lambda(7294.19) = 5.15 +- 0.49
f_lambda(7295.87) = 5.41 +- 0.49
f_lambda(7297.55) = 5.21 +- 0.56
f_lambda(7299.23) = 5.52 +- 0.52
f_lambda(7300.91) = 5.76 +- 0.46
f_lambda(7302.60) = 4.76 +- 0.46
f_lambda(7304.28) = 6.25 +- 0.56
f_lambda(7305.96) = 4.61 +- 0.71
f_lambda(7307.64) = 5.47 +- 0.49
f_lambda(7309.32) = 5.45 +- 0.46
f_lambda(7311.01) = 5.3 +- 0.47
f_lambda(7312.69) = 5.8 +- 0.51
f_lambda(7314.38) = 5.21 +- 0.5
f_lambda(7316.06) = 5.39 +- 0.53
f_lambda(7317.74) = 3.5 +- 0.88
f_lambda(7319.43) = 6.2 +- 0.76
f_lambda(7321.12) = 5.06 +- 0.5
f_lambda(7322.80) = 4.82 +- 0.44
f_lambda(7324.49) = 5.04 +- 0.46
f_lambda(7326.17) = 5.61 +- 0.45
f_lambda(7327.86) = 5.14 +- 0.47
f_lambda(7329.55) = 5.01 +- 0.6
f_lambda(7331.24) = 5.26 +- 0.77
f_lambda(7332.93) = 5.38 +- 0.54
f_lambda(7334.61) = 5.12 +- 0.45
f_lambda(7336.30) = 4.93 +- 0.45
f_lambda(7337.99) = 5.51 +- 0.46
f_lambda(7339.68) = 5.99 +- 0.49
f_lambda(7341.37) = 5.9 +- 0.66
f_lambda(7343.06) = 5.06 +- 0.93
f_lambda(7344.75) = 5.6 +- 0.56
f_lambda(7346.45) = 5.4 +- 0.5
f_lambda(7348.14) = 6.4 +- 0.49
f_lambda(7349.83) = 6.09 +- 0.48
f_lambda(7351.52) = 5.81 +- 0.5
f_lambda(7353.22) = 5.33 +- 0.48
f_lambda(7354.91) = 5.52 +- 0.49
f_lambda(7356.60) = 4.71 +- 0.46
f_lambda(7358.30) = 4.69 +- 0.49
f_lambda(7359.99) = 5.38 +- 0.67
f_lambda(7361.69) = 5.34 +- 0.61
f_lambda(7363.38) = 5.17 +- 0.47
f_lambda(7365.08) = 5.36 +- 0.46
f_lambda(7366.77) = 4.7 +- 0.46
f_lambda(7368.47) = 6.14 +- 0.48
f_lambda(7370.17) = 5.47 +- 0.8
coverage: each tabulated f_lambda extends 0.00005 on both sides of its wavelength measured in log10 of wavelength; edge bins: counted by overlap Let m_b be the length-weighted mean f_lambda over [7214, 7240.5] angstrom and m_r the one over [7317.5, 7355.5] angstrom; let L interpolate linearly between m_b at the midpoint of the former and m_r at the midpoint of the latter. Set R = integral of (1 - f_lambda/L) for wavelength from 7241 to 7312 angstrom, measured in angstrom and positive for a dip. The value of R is 0.9 angstrom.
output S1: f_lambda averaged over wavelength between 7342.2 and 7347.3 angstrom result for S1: 5.35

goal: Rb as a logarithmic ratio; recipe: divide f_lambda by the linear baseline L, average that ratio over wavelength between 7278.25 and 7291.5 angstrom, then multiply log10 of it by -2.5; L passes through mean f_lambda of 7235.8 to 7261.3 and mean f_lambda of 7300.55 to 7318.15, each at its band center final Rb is -0.10 mag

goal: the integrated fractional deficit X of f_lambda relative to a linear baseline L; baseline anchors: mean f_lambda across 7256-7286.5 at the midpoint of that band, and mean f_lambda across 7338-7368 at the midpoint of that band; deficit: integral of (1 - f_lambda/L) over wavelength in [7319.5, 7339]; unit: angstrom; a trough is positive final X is 0.8 angstrom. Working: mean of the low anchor 5.44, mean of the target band 5.22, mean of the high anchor 5.45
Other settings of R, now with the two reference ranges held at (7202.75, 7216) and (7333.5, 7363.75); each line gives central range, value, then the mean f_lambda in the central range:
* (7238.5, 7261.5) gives 0.64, 5.21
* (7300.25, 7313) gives 0.01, 5.4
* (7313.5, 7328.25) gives 0.85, 5.11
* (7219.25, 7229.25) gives -0.04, 5.36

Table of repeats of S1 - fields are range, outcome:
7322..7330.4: 5.12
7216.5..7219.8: 5.37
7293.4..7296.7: 5.28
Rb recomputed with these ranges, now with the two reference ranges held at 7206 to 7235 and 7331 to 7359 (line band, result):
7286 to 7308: 0.00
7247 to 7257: 0.10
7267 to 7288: 0.01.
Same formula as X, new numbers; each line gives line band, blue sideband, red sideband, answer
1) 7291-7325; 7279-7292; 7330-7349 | 2.0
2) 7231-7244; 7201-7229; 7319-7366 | -0.1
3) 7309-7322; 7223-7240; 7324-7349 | 0.5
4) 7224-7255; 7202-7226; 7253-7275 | 0.2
